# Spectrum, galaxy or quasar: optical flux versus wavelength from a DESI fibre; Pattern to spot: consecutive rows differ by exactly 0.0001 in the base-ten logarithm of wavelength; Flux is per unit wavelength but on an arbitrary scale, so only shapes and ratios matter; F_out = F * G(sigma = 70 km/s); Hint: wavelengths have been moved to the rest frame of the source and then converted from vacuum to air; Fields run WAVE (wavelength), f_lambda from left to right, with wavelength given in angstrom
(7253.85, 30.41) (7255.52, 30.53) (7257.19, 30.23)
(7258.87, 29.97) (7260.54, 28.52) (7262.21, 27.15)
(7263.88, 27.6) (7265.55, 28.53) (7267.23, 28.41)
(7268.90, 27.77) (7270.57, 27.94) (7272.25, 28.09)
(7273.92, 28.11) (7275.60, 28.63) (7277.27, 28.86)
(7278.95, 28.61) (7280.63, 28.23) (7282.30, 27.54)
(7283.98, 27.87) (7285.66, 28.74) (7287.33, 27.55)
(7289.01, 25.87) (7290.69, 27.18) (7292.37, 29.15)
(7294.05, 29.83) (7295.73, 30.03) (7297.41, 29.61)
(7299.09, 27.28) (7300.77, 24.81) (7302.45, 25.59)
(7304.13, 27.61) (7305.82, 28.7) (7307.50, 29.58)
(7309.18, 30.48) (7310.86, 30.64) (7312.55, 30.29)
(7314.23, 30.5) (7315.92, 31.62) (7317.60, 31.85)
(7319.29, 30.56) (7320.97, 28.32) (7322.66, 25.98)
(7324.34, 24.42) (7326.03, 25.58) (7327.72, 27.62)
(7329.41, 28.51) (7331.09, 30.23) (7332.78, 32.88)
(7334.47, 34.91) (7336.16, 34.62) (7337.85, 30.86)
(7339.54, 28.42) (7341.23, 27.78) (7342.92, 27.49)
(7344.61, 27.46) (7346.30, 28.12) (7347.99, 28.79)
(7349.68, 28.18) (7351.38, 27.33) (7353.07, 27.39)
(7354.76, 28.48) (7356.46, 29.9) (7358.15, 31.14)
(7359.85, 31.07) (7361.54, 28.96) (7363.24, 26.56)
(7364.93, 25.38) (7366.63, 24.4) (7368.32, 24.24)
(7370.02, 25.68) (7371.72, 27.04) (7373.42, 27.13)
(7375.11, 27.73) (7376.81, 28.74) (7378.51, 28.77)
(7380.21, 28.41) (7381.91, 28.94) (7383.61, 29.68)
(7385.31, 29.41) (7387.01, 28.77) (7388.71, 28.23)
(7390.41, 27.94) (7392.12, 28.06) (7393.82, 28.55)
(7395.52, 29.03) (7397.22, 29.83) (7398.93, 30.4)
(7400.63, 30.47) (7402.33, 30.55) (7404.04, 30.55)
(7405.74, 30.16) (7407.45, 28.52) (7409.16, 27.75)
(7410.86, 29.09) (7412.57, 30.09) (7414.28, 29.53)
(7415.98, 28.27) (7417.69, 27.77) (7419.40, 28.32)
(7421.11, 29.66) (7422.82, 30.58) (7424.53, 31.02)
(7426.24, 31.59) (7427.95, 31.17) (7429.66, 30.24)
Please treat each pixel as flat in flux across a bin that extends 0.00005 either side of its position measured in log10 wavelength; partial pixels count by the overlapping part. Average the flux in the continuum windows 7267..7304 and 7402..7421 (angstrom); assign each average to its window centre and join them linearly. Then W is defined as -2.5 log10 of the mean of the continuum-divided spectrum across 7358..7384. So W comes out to 0.04 mag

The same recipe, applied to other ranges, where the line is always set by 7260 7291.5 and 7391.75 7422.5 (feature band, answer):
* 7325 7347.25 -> -0.04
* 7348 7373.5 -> 0.05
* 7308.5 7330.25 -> -0.02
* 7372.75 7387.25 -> 0.01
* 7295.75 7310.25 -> 0.00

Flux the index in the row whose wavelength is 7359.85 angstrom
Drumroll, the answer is 31.07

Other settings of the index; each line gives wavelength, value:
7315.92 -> 31.62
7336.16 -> 34.62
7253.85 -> 30.41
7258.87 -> 29.97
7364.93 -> 25.38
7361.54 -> 28.96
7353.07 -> 27.39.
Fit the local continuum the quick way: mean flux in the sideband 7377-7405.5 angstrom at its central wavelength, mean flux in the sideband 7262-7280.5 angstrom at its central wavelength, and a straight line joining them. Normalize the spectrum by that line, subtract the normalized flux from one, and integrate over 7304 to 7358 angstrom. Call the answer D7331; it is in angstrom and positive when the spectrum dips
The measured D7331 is -1.1 angstrom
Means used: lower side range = 28.2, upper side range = 29.2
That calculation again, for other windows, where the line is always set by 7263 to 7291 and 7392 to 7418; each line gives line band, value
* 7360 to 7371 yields 1.0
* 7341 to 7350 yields 0.2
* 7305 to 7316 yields -0.7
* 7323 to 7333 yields 0.3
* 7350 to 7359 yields 0.0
